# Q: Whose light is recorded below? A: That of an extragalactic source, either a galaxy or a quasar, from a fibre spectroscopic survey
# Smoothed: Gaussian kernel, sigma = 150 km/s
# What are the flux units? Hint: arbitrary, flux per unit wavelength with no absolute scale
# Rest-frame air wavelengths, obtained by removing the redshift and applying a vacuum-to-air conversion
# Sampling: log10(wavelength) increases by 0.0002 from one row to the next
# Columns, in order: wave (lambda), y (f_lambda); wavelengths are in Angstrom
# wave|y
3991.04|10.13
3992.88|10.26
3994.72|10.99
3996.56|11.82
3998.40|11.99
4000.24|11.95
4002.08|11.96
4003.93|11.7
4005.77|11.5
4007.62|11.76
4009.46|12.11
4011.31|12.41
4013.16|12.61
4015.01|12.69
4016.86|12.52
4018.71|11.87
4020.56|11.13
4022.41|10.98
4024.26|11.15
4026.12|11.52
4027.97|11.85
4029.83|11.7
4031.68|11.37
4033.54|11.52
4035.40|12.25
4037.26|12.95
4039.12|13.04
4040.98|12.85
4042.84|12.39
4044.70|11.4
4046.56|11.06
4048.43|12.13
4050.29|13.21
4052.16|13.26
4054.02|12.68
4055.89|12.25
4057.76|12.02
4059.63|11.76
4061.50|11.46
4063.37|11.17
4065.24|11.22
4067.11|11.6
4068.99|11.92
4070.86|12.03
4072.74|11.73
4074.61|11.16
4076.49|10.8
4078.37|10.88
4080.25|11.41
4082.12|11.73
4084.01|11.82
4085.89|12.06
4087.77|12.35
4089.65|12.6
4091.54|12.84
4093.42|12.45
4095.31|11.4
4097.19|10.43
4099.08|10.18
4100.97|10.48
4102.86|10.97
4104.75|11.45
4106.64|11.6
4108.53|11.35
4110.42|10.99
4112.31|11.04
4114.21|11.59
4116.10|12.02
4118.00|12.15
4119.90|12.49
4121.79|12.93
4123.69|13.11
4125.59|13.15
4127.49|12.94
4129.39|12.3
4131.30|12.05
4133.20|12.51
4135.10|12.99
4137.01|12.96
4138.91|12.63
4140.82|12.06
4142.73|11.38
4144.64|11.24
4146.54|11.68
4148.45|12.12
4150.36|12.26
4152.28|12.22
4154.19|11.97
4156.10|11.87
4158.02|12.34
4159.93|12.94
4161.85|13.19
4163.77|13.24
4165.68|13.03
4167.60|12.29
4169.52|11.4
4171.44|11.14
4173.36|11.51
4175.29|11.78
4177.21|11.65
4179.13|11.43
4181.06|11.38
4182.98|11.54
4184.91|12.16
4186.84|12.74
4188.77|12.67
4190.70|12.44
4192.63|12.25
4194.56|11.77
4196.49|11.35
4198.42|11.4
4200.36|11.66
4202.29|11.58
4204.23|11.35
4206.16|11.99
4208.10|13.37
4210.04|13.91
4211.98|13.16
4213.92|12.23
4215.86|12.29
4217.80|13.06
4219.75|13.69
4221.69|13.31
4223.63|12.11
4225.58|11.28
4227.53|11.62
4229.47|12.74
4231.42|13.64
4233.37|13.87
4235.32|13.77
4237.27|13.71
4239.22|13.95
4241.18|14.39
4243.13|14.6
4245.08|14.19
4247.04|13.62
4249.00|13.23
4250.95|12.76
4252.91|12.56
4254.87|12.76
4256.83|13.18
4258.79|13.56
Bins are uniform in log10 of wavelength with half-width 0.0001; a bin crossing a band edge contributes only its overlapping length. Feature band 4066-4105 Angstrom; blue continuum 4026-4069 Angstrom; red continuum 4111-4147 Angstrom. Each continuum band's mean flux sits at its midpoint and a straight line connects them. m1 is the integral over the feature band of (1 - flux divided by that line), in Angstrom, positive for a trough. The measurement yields 1.95 Angstrom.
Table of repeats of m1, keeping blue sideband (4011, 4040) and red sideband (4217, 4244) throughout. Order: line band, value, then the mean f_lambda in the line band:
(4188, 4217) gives 1.90 Angstrom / 12.2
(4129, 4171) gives 1.52 Angstrom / 12.3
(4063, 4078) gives 0.98 Angstrom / 11.4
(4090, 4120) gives 2.42 Angstrom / 11.5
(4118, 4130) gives -0.19 Angstrom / 12.8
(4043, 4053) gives -0.09 Angstrom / 12.2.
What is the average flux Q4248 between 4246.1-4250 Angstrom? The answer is 13.4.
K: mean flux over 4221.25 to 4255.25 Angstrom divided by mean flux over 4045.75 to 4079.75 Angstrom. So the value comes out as 1.1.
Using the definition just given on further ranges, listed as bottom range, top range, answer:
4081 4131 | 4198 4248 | 1.09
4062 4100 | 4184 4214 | 1.06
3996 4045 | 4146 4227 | 1.02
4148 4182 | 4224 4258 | 1.10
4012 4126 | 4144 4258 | 1.06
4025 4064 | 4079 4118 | 0.96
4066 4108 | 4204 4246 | 1.14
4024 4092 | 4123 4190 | 1.02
